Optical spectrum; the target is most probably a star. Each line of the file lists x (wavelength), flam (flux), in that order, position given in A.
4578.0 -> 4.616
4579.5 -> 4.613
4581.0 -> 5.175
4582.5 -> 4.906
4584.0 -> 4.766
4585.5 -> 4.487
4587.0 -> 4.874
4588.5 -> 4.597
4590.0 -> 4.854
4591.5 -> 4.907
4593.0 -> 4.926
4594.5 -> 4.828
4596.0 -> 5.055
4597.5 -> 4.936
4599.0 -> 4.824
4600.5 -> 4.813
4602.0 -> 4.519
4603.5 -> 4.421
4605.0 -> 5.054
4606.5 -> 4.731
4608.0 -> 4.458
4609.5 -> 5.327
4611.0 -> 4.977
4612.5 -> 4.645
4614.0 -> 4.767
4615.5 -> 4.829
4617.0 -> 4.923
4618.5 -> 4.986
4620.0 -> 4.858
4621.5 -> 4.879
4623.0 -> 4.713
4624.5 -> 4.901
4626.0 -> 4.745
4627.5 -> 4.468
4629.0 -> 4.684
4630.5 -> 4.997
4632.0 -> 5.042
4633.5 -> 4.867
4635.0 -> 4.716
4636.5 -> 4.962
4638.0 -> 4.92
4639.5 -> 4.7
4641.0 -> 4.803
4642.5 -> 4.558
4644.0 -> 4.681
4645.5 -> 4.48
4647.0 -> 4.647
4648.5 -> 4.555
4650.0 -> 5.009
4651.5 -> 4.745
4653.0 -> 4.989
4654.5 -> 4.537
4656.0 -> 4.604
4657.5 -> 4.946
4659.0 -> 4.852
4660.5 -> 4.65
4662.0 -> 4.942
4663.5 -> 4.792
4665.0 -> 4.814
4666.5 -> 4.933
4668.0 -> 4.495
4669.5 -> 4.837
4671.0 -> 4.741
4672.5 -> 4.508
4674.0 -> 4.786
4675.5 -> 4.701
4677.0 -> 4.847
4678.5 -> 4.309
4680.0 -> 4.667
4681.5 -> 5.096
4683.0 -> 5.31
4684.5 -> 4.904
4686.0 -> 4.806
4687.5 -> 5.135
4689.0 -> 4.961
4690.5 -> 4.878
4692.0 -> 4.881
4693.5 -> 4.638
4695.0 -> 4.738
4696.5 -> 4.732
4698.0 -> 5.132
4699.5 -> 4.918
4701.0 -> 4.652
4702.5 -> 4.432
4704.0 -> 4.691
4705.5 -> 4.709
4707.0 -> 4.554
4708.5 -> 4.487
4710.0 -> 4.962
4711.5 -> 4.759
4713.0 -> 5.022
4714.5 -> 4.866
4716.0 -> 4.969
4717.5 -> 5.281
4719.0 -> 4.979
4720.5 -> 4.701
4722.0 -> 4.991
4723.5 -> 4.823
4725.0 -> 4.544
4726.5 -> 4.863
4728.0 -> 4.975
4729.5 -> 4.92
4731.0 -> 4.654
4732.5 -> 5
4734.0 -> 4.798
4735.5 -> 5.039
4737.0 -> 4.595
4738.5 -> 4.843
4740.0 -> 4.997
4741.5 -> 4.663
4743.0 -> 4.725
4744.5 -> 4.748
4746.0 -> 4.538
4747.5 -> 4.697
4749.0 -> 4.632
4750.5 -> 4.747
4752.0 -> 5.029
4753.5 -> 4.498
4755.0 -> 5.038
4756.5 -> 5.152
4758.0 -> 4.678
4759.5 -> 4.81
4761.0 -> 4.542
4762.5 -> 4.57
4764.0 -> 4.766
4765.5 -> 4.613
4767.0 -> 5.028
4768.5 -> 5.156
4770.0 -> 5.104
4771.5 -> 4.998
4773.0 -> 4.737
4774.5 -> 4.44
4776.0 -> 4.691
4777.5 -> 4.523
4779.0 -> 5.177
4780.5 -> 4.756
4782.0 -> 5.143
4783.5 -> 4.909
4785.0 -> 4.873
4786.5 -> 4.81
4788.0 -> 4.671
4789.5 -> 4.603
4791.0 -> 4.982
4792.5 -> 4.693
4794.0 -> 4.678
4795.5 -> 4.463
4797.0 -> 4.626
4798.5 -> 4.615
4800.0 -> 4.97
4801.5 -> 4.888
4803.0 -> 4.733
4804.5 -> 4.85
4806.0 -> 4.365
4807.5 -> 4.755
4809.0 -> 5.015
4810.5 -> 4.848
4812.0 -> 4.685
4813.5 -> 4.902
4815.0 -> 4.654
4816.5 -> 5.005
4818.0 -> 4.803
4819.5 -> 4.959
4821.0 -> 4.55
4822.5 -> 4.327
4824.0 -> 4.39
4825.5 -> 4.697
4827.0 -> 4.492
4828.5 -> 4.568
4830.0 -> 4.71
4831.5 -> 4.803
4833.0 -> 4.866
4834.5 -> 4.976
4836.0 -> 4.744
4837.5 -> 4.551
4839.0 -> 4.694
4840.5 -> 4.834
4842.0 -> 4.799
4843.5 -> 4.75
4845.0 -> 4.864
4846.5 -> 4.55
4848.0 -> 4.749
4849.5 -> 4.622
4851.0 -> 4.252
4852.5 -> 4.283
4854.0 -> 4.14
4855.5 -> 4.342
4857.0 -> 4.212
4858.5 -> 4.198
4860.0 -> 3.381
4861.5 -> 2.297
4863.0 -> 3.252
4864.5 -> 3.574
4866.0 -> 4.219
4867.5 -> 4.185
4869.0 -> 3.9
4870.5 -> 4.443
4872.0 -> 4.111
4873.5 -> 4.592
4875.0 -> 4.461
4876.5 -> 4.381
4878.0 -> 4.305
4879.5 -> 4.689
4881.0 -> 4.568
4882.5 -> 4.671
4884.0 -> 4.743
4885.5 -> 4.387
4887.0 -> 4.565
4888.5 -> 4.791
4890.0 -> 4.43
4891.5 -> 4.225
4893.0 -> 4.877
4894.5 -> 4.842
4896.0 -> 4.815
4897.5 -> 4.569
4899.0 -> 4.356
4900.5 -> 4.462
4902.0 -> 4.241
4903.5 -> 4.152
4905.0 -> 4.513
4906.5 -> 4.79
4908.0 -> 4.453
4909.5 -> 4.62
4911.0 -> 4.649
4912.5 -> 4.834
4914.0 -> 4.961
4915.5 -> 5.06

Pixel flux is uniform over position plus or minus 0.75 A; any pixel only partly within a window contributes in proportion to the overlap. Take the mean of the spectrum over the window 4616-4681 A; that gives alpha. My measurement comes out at 4.76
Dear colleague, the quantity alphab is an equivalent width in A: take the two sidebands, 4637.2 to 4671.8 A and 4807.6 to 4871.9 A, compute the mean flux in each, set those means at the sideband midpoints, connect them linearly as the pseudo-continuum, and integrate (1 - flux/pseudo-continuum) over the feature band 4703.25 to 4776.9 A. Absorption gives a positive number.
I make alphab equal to -3.1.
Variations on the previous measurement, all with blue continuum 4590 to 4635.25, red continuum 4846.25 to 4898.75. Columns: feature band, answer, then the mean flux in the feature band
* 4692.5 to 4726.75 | -1.3 A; 4.8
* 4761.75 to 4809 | -3.2 A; 4.78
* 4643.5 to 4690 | -0.7 A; 4.78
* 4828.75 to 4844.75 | -1.4 A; 4.77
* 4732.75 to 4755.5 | -1.1 A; 4.77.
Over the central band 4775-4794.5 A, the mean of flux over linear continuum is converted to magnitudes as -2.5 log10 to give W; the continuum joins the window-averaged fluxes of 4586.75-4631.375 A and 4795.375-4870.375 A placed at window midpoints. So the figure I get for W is -0.055 mag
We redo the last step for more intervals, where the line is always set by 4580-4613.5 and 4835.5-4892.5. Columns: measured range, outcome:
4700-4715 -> -0.02 mag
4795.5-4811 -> -0.07 mag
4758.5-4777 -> -0.06 mag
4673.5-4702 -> -0.04 mag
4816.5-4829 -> -0.05 mag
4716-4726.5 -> -0.07 mag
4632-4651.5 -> 0.00 mag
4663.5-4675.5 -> -0.01 mag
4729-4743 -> -0.06 mag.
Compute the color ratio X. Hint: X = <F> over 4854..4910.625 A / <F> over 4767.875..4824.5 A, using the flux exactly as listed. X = 0.9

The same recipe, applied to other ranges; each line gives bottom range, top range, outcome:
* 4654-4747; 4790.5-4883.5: 0.94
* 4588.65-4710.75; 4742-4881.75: 0.96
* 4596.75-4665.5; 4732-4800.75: 1.00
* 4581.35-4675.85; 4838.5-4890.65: 0.90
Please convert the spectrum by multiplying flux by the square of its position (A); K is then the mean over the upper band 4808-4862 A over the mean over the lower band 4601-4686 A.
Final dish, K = 1.0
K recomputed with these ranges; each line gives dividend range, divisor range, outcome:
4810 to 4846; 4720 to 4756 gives 1.02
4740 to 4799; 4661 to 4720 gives 1.03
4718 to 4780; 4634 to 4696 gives 1.04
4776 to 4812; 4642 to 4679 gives 1.07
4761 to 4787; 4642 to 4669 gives 1.07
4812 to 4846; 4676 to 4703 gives 1.04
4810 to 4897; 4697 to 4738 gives 0.98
